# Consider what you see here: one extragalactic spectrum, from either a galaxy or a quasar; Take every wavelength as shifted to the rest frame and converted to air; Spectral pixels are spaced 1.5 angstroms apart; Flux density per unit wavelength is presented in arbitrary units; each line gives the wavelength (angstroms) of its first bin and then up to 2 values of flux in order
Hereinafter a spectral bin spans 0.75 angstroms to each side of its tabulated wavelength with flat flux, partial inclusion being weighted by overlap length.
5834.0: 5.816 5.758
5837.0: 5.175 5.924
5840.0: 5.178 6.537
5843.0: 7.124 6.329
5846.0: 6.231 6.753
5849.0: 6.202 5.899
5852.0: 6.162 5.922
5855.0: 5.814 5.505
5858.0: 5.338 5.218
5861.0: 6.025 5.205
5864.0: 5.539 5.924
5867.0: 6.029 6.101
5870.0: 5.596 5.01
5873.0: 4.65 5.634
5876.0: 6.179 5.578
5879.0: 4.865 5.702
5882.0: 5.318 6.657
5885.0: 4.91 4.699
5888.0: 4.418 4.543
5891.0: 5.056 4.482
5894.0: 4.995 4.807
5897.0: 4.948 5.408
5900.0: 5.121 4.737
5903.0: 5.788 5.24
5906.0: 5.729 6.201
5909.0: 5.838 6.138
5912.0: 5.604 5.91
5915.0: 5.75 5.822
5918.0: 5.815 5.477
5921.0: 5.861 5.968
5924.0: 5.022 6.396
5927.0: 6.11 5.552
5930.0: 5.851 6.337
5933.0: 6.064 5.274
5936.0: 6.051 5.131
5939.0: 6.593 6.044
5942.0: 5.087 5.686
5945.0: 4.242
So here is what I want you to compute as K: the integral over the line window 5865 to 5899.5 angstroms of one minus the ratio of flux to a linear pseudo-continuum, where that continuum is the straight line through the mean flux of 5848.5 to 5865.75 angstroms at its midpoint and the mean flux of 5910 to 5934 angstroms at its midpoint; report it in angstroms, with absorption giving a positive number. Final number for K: 2.92 angstroms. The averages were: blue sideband 5.72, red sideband 5.85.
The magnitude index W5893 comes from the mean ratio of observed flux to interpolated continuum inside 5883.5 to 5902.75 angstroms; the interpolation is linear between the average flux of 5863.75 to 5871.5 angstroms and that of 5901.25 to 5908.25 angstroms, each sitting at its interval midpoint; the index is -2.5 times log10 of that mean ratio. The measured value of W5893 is 0.147 mag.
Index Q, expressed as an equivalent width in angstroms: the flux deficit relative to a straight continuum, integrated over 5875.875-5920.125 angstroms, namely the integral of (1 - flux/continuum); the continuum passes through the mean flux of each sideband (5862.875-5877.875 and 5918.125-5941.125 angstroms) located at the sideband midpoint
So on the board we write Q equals 2.7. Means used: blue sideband 5.61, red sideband 5.85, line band 5.38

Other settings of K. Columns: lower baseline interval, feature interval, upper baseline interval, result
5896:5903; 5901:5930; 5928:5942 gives -1.6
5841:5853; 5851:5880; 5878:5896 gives 0.8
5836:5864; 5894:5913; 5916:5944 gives 1.2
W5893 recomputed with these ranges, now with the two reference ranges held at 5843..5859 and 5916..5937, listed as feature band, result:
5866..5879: 0.08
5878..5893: 0.17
